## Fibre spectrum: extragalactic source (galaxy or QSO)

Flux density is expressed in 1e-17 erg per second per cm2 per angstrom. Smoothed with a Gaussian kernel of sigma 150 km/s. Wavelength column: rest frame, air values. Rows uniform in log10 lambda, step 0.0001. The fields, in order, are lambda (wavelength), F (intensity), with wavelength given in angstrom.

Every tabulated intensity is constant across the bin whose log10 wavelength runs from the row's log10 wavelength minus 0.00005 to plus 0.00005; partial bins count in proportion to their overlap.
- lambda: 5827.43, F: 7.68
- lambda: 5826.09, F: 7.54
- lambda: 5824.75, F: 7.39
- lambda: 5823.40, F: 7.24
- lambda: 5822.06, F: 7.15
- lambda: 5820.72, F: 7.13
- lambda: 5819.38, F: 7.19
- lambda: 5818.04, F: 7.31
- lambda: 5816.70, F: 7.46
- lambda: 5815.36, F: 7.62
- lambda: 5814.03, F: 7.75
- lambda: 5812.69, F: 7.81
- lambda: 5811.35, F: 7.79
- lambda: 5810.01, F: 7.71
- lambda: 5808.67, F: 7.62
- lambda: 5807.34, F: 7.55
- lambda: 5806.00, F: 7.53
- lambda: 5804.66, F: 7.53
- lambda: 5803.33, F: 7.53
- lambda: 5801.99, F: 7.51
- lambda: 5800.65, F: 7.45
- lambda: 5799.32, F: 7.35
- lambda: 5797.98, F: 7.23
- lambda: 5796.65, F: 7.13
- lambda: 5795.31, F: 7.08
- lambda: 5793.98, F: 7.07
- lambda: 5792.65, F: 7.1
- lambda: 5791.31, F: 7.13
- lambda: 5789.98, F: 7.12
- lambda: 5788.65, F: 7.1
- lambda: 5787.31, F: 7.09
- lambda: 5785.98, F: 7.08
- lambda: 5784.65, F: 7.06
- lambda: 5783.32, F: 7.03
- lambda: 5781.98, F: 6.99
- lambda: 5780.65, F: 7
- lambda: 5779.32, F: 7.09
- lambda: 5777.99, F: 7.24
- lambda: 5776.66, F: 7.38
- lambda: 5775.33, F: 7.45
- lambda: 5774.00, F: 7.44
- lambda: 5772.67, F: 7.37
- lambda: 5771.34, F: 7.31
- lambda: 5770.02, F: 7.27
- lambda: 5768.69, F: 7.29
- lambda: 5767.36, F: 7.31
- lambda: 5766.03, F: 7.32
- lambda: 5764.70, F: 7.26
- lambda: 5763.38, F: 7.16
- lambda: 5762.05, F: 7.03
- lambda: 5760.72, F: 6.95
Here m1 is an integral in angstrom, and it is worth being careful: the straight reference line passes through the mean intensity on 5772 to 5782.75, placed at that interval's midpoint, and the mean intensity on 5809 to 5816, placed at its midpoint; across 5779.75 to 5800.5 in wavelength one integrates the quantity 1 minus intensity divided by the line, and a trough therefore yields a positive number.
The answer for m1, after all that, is 0.85 angstrom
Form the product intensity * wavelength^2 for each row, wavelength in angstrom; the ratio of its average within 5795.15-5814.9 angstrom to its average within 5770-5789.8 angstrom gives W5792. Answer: 1.1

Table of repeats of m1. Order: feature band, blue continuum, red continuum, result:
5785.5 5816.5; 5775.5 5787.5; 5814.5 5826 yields -0.7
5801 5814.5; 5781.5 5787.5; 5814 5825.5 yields -0.7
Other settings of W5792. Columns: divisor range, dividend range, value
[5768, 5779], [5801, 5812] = 1.05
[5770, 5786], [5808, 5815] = 1.09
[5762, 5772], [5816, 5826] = 1.02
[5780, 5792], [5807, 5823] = 1.07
